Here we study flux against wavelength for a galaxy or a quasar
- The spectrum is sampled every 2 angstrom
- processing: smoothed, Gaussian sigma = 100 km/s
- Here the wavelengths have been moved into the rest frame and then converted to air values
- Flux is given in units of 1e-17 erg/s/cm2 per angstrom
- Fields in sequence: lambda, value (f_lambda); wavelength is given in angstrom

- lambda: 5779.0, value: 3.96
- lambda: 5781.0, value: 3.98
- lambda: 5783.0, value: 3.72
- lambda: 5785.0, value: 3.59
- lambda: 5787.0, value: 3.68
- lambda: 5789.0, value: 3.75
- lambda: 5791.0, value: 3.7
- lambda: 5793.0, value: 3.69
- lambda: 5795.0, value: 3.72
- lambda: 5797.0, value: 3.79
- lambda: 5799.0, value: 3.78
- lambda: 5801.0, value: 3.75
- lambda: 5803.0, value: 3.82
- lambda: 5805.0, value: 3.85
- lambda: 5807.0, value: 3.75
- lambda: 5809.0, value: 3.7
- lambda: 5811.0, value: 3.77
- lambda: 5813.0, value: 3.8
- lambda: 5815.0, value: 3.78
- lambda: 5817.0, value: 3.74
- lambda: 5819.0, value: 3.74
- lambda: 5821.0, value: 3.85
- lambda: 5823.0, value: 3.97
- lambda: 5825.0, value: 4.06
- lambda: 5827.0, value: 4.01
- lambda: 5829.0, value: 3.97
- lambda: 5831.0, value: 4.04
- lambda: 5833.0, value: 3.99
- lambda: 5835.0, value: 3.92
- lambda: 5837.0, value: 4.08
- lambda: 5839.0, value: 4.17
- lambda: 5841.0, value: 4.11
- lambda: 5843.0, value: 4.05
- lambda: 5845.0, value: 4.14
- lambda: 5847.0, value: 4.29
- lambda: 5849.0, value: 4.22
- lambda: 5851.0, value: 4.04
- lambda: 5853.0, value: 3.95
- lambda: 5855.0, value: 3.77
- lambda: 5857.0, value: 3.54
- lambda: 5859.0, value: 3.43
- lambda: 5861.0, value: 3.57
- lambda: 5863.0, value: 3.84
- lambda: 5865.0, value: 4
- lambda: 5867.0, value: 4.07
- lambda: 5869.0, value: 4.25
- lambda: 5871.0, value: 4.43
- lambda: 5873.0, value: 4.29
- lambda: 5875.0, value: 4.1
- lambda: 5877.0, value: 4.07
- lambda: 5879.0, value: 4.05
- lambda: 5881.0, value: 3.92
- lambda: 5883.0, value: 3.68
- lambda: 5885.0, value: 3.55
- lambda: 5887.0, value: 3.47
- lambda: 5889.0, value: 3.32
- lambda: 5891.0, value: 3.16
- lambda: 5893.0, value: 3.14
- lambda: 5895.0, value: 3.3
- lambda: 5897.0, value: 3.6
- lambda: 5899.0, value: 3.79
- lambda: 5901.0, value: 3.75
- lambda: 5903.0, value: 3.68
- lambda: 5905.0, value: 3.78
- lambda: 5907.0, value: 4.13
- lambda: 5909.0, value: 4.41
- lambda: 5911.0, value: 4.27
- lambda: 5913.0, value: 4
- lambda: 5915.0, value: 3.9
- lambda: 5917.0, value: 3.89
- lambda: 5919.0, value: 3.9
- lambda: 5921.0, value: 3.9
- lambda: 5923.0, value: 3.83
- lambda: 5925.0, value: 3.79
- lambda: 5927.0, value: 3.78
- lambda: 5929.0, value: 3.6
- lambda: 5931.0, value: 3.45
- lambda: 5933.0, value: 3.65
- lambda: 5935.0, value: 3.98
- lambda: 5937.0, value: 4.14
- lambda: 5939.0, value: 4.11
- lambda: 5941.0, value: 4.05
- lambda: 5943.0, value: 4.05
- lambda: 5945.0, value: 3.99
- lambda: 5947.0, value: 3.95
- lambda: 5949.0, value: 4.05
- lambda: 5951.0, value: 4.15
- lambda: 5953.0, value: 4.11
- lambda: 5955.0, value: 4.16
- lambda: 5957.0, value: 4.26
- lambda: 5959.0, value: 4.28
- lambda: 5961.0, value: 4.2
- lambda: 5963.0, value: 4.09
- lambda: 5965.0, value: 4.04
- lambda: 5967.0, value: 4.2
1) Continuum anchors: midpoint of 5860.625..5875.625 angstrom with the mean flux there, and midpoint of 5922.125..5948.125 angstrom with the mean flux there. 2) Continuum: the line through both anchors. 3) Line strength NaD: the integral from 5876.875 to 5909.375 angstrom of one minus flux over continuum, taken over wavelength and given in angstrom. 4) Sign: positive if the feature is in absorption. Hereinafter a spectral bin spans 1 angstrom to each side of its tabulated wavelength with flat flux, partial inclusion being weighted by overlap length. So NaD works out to 2.7 angstrom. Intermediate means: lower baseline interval 4.09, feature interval 3.67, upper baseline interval 3.88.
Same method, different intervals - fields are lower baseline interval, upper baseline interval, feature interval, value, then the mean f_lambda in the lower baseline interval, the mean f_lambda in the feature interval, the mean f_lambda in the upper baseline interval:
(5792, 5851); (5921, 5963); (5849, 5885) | 0.03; 3.92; 3.94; 3.98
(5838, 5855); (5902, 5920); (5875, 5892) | 1.52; 4.1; 3.68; 4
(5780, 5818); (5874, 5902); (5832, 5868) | -2.61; 3.76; 3.95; 3.64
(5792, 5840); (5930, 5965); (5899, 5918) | 0.09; 3.86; 3.97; 4.04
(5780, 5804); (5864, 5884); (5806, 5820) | 0.29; 3.75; 3.75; 4.09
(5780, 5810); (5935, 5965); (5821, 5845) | -1.20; 3.75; 4.03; 4.11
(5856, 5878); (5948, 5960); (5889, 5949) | 3.89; 3.96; 3.82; 4.17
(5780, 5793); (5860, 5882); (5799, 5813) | 0.11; 3.73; 3.78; 4.05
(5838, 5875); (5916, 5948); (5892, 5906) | 1.28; 4.01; 3.58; 3.88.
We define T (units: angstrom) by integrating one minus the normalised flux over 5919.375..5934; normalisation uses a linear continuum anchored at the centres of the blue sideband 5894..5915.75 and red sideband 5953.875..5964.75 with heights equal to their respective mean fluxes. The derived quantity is 1.0 angstrom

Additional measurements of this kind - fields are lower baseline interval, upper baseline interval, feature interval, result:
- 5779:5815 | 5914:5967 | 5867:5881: -1.1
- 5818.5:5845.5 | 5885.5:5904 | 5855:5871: -0.5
